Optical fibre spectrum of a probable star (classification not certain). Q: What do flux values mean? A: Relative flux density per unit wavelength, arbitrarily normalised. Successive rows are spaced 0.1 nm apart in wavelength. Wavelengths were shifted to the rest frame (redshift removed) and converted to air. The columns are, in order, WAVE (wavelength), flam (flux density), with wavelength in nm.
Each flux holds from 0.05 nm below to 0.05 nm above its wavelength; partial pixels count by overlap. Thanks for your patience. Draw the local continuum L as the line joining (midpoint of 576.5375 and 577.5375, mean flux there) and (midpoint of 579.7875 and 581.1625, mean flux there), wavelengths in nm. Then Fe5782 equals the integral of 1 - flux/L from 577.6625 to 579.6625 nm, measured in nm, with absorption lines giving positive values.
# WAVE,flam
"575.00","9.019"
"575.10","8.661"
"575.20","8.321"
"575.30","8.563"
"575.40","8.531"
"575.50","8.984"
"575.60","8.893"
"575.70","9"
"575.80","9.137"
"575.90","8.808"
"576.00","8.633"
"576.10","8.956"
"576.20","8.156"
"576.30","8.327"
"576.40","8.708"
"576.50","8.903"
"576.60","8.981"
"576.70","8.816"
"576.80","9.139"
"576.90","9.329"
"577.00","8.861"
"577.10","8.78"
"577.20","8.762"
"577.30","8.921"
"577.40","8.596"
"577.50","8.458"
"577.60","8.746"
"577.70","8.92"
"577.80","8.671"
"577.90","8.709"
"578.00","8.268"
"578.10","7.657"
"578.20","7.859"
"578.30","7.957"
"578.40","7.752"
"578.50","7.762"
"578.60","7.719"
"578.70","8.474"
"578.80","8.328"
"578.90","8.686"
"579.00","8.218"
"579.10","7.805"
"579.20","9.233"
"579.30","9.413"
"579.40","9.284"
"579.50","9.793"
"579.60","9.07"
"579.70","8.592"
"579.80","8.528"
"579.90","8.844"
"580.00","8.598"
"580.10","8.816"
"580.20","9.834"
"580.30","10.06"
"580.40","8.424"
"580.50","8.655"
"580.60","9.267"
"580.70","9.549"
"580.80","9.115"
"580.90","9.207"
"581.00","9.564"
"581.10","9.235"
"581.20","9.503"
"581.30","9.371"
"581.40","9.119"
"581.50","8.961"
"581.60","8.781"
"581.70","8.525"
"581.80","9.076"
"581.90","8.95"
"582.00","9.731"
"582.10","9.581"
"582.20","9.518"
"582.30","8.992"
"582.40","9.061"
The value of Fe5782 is 0.12 nm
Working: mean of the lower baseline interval 8.87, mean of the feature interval 8.48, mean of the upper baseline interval 9.14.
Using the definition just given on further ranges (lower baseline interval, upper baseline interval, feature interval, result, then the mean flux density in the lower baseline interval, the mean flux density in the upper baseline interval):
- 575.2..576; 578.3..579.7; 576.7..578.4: 0.015 nm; 8.8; 8.56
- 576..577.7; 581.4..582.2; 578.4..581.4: 0.025 nm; 8.78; 9.12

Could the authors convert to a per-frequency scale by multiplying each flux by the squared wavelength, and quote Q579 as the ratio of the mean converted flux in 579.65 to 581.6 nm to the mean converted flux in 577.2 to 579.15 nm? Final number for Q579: 1.11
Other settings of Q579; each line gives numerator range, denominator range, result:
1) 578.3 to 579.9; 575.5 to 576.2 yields 0.98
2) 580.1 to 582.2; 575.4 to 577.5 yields 1.06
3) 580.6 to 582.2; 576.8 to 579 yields 1.11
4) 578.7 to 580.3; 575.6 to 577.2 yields 1.02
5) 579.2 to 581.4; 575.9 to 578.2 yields 1.07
